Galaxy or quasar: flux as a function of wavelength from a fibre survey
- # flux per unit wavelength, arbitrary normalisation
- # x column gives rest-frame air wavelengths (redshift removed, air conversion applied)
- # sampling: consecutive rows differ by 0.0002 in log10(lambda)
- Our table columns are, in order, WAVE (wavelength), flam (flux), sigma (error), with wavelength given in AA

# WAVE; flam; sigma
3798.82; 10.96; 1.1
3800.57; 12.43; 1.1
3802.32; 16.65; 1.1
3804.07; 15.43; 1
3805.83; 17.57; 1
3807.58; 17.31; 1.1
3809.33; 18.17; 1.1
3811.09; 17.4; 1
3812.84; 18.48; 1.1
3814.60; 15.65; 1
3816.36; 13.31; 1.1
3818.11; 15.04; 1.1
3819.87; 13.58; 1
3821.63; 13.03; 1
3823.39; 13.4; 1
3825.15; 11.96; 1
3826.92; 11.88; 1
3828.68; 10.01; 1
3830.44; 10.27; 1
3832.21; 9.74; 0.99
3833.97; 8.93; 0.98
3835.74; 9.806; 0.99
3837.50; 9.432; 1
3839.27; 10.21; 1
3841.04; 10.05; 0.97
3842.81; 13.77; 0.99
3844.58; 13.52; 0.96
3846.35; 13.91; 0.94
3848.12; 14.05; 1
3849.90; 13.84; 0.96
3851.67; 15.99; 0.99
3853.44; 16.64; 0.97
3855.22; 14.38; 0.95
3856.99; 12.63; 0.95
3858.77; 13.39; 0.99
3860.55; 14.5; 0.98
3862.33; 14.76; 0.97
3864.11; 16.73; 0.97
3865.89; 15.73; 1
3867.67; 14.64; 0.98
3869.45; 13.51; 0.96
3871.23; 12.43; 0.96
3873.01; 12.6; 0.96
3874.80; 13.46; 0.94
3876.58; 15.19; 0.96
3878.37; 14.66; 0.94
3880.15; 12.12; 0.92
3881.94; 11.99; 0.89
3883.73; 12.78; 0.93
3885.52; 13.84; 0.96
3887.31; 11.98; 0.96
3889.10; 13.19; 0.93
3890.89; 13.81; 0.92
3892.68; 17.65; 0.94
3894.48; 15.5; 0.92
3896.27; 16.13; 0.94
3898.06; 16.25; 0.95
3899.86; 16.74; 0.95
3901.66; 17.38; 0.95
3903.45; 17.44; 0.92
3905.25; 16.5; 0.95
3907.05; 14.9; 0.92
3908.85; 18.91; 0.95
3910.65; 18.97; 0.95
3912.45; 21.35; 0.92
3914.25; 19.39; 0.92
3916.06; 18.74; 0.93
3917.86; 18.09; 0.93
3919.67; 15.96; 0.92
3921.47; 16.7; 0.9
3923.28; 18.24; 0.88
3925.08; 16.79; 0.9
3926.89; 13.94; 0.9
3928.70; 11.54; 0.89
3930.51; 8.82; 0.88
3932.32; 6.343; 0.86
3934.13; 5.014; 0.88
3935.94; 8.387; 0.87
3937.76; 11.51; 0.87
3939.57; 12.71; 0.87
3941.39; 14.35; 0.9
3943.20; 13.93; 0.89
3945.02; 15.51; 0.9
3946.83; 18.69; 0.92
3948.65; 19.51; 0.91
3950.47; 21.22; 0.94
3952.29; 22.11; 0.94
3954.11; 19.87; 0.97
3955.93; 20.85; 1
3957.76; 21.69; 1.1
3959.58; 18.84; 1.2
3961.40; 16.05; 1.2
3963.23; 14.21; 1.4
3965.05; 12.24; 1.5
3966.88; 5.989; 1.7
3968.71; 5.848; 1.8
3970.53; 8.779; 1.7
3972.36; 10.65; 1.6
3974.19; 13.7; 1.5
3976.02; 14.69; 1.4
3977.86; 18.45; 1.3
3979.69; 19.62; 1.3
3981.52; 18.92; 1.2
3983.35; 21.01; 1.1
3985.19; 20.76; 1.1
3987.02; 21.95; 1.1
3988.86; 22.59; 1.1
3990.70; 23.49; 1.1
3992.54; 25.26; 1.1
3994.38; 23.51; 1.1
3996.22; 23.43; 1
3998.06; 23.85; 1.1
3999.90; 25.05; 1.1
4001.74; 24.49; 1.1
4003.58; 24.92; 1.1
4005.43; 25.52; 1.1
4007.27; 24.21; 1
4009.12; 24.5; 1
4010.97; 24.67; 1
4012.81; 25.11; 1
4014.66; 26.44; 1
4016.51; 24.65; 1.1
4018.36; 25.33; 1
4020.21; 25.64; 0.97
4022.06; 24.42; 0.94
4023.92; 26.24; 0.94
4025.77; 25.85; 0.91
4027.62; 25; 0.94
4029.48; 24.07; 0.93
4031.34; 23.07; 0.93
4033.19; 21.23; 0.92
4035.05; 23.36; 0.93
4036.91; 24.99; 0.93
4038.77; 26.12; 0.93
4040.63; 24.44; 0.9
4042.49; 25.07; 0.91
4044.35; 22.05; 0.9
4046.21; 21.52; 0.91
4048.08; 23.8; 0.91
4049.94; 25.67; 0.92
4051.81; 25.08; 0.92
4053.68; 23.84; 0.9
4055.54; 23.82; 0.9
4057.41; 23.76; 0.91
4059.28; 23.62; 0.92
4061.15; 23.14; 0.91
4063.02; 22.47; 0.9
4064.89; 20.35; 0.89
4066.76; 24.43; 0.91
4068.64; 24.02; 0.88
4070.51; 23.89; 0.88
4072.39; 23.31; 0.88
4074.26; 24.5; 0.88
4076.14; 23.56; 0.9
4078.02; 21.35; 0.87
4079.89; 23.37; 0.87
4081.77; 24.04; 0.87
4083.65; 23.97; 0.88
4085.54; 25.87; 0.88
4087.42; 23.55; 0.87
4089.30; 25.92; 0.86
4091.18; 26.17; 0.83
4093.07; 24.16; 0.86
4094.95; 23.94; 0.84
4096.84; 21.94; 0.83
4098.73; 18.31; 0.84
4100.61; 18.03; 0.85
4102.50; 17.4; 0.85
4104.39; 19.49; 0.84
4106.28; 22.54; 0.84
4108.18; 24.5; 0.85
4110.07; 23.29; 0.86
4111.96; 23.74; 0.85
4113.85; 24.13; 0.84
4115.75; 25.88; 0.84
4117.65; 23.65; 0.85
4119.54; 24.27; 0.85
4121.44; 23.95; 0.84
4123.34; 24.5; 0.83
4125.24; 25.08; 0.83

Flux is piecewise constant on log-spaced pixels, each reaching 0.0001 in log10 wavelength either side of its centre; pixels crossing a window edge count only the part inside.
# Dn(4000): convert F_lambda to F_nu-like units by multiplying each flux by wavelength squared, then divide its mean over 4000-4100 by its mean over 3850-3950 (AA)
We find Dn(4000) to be 1.8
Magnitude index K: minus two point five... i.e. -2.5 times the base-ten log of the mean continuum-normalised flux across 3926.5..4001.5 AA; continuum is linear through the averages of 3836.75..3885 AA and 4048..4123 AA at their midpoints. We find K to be 0.10 mag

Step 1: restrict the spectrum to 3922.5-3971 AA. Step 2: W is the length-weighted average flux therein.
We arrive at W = 14.2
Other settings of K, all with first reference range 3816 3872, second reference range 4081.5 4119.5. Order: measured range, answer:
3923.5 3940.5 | 0.446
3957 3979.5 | 0.296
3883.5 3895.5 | 0.042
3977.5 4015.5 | -0.223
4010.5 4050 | -0.205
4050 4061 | -0.135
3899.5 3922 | -0.145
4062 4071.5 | -0.064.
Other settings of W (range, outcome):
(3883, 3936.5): 15.1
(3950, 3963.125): 19.7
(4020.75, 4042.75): 24.5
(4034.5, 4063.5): 24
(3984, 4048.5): 24.2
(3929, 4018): 18.2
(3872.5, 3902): 14.4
